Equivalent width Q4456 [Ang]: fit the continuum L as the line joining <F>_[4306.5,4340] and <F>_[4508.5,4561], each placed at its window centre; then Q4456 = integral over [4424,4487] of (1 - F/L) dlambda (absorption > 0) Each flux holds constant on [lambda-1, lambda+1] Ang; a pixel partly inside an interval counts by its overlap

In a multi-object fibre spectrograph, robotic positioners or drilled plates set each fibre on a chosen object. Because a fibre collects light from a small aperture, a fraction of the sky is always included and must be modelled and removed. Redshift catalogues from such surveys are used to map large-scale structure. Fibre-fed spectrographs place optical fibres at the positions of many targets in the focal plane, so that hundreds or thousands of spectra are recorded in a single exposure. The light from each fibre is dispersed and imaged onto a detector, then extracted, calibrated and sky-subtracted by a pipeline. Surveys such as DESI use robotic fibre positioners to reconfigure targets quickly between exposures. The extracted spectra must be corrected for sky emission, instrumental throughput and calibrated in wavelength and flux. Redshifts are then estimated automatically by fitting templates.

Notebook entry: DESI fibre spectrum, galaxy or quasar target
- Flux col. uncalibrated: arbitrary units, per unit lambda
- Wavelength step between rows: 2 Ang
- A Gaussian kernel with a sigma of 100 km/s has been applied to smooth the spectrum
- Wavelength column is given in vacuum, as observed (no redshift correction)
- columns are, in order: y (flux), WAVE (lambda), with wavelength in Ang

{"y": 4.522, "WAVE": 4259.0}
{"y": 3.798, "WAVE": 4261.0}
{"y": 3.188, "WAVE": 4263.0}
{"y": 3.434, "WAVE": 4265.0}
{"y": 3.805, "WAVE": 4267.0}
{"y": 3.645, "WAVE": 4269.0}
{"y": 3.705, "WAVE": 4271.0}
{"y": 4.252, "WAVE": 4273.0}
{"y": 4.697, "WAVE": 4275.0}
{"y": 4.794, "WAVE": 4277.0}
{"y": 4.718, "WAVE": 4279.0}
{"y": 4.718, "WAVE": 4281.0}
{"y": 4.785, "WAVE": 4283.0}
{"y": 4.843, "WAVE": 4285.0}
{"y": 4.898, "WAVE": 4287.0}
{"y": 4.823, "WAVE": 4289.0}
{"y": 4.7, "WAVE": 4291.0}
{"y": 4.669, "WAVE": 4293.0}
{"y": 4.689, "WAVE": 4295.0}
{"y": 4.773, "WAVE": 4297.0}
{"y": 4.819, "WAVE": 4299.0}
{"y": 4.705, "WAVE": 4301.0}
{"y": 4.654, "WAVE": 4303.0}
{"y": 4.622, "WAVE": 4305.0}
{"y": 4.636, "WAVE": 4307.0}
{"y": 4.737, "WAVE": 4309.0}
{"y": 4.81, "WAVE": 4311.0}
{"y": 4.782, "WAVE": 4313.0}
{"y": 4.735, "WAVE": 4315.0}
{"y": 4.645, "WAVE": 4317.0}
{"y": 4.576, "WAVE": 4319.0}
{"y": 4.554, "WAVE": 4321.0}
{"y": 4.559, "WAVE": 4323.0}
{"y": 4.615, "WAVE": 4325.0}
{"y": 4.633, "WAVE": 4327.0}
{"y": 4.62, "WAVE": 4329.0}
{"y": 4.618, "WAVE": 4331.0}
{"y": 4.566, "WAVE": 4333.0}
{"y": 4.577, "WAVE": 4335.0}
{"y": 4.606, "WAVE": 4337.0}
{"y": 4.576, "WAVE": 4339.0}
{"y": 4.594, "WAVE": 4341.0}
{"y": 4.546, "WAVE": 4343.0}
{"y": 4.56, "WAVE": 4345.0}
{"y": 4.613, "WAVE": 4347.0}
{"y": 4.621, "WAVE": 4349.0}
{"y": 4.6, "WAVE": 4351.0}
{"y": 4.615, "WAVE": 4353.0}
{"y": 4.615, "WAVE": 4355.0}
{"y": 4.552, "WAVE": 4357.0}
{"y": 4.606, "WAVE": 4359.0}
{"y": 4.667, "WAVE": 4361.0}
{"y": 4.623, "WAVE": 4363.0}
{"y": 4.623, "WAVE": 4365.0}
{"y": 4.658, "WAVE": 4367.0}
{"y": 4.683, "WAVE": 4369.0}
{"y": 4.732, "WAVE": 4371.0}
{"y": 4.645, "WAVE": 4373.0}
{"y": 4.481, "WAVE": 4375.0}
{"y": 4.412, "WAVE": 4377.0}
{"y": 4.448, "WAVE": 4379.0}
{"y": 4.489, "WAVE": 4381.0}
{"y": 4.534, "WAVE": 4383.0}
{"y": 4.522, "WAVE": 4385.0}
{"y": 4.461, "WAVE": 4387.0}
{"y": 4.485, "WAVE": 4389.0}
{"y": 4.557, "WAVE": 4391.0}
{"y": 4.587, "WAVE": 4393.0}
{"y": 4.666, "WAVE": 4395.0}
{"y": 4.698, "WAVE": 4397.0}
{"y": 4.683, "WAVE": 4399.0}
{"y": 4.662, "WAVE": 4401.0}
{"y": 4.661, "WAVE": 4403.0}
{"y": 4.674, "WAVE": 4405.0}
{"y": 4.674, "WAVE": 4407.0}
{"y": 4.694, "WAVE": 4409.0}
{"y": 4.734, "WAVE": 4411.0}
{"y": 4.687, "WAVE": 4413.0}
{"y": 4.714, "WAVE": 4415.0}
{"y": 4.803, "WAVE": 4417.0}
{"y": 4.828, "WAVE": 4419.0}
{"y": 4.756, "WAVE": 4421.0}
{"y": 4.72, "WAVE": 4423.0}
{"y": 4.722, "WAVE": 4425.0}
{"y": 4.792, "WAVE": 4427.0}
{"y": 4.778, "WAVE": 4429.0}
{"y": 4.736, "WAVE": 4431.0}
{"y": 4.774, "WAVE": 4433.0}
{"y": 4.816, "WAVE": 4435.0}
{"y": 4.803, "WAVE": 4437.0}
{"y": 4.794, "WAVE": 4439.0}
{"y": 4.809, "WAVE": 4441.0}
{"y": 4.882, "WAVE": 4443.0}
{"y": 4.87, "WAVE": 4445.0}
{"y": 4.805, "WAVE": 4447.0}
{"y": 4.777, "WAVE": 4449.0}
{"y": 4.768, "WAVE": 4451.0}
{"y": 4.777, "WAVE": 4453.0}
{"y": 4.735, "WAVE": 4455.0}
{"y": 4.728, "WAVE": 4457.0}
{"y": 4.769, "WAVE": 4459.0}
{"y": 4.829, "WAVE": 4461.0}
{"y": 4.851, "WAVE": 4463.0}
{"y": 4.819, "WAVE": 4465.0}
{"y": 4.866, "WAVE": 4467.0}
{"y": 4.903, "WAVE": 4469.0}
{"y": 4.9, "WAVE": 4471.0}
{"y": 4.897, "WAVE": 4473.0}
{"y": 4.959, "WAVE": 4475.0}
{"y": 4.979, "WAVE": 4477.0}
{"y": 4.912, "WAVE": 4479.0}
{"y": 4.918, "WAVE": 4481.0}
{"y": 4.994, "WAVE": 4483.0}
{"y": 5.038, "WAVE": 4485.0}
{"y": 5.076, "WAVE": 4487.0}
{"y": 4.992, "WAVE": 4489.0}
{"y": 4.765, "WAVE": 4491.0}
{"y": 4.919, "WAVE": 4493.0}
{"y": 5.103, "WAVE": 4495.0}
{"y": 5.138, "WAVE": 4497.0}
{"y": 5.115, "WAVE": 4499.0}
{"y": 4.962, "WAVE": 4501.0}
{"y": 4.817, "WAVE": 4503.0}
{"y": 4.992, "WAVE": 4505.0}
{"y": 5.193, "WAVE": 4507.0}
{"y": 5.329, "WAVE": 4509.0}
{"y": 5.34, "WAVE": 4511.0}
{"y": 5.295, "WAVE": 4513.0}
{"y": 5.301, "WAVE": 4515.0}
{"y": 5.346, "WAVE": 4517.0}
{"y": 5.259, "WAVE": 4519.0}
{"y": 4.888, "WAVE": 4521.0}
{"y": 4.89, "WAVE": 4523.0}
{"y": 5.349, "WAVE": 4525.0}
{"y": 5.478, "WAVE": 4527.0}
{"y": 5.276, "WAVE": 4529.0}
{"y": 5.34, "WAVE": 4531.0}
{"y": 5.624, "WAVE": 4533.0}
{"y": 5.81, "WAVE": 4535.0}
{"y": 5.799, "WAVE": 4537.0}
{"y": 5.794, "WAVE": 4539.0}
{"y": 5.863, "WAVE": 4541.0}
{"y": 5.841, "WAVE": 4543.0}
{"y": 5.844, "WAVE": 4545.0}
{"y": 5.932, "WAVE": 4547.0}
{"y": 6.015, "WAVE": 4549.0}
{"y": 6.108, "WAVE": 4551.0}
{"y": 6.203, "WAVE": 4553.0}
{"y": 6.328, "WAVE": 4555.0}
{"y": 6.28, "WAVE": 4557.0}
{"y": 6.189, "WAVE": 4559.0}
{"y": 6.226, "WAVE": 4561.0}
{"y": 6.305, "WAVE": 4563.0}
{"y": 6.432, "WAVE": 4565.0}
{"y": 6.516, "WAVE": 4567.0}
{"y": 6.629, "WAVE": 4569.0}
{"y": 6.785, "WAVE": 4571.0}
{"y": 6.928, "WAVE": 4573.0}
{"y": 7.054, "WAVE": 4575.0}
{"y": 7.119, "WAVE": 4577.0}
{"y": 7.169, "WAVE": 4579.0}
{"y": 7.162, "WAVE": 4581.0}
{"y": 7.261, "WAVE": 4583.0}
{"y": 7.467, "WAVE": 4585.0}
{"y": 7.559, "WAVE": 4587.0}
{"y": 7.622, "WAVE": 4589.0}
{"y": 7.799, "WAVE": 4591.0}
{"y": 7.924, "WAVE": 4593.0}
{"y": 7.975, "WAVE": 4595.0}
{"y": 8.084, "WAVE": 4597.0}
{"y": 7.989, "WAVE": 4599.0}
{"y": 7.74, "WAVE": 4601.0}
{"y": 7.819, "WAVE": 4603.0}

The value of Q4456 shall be 5.2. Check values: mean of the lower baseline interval 4.64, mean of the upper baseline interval 5.66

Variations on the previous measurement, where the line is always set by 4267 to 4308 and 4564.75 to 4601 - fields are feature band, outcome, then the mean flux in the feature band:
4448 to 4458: 2.2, 4.76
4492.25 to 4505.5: 3.1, 5.01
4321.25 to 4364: 4.2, 4.6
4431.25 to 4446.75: 3.1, 4.82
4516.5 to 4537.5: 4.5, 5.36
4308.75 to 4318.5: 0.2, 4.73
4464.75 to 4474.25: 2.1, 4.88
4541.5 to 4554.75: 1.9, 6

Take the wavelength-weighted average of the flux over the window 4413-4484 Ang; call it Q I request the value 4.82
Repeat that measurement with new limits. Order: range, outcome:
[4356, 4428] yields 4.64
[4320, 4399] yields 4.59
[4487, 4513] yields 5.07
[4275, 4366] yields 4.66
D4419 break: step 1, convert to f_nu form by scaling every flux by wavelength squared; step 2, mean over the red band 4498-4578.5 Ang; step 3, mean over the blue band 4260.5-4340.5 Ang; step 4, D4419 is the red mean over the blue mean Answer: 1.4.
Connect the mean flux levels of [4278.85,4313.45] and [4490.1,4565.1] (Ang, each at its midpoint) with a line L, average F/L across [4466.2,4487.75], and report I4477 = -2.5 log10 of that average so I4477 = 0.09 mag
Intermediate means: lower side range 4.74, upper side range 5.53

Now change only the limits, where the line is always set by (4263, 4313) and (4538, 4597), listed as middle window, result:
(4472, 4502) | 0.22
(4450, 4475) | 0.22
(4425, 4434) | 0.18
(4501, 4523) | 0.22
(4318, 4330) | 0.05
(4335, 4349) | 0.08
